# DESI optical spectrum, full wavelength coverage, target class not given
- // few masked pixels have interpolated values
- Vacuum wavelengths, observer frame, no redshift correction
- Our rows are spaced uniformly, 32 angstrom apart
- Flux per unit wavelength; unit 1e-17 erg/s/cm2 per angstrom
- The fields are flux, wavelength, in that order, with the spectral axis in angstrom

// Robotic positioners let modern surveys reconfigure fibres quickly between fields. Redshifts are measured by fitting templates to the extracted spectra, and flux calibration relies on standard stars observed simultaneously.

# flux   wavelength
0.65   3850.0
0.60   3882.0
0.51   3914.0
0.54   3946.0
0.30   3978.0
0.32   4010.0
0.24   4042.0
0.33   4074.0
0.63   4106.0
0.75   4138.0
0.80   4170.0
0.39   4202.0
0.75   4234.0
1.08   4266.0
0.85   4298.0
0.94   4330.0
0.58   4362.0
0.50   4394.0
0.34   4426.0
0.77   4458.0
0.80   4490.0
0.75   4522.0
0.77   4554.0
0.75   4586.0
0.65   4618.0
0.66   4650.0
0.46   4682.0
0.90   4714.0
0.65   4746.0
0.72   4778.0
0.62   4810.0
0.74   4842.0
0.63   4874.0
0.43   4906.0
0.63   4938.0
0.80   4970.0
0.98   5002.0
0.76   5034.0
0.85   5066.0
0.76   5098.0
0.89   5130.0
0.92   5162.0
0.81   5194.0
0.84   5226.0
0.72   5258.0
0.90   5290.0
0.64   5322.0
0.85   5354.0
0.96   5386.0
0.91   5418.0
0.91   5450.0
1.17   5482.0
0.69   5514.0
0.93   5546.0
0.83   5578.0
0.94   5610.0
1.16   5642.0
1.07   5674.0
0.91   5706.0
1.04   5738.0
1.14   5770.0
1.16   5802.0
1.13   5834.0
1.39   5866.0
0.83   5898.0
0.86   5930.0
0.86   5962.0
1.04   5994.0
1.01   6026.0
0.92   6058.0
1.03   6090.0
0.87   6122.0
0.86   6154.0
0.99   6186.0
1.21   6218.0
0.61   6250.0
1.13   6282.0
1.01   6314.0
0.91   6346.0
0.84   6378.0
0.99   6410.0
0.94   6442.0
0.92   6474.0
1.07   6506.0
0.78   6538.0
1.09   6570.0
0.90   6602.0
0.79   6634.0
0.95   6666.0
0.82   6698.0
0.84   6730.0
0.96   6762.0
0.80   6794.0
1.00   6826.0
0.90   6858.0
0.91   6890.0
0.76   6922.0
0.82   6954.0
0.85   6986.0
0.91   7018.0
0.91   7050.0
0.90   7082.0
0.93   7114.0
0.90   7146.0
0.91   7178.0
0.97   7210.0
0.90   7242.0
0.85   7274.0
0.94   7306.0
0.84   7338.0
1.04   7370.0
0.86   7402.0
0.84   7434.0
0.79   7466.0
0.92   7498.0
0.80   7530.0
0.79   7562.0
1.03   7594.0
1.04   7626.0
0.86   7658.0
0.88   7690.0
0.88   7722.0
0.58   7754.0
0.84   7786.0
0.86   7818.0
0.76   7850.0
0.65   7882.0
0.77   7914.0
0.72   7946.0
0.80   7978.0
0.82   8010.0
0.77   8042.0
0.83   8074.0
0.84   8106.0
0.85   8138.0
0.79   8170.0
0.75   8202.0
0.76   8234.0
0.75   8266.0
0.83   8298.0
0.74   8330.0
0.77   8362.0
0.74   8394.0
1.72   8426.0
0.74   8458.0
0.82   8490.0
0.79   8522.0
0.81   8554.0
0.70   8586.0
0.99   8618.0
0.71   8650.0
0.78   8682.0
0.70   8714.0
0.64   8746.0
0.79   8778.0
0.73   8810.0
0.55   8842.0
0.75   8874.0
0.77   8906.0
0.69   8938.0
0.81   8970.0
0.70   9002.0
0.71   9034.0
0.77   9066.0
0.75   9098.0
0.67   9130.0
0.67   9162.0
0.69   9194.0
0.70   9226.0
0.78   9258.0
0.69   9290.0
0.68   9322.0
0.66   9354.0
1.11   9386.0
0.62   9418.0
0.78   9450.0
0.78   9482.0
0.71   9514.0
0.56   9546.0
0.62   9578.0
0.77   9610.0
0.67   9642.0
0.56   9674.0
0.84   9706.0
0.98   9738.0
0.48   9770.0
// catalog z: 0.282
